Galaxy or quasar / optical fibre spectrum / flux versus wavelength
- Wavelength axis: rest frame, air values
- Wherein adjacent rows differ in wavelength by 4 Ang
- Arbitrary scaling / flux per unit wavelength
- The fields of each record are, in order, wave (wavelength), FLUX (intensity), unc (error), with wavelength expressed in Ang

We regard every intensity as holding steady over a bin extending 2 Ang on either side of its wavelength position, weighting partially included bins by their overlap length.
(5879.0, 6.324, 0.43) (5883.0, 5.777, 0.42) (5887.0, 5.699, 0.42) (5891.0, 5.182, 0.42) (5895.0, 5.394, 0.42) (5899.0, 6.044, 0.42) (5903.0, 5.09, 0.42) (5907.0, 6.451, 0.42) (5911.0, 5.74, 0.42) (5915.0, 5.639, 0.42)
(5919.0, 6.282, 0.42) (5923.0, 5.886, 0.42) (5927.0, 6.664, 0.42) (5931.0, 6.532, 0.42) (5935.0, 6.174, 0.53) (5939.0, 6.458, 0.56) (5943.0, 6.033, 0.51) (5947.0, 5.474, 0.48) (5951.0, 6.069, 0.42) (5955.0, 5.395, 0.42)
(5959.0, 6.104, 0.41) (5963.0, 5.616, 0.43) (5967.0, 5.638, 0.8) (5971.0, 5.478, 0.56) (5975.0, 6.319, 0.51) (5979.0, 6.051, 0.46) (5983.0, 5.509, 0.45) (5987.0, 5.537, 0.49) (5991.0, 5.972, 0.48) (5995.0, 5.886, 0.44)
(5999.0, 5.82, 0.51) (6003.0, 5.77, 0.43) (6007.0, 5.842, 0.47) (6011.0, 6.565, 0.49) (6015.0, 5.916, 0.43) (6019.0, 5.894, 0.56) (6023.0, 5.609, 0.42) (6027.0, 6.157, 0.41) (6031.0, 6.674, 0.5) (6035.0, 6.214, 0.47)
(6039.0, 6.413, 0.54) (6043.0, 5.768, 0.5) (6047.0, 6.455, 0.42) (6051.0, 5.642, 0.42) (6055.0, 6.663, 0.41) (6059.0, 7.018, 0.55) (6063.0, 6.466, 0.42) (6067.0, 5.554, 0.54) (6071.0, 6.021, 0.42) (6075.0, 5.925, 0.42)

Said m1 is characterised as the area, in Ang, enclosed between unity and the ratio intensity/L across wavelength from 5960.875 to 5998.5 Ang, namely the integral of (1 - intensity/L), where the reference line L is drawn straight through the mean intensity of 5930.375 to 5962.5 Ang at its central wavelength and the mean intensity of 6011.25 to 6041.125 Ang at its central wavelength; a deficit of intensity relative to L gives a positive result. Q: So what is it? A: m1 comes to 1.7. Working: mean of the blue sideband 5.99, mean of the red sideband 6.15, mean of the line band 5.78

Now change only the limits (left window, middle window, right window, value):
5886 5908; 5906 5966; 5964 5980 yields -3.1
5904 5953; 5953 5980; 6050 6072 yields 1.6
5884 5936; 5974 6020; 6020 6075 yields 1.3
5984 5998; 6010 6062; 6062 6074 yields -3.0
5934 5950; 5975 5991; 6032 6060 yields 0.8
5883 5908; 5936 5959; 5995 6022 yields -0.6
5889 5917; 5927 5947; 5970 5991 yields -1.9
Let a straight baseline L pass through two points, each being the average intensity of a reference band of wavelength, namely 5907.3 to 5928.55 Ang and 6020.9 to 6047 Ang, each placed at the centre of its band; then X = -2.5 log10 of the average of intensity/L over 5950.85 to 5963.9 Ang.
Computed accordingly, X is 0.06 mag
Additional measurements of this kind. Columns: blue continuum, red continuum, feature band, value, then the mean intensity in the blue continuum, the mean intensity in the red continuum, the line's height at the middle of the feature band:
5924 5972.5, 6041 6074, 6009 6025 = 0.02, 5.97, 6.19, 6.11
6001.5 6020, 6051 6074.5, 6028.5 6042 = -0.04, 6.01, 6.26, 6.13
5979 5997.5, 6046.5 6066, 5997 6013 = -0.01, 5.76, 6.4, 5.92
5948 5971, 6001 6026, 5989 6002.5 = 0.00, 5.73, 5.94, 5.87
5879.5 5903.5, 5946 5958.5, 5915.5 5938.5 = -0.11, 5.61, 5.71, 5.67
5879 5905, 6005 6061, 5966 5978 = 0.02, 5.59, 6.2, 5.94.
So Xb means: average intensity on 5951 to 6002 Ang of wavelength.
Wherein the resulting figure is 5.79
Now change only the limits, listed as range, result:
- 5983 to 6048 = 6.01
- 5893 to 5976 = 5.92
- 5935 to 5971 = 5.85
